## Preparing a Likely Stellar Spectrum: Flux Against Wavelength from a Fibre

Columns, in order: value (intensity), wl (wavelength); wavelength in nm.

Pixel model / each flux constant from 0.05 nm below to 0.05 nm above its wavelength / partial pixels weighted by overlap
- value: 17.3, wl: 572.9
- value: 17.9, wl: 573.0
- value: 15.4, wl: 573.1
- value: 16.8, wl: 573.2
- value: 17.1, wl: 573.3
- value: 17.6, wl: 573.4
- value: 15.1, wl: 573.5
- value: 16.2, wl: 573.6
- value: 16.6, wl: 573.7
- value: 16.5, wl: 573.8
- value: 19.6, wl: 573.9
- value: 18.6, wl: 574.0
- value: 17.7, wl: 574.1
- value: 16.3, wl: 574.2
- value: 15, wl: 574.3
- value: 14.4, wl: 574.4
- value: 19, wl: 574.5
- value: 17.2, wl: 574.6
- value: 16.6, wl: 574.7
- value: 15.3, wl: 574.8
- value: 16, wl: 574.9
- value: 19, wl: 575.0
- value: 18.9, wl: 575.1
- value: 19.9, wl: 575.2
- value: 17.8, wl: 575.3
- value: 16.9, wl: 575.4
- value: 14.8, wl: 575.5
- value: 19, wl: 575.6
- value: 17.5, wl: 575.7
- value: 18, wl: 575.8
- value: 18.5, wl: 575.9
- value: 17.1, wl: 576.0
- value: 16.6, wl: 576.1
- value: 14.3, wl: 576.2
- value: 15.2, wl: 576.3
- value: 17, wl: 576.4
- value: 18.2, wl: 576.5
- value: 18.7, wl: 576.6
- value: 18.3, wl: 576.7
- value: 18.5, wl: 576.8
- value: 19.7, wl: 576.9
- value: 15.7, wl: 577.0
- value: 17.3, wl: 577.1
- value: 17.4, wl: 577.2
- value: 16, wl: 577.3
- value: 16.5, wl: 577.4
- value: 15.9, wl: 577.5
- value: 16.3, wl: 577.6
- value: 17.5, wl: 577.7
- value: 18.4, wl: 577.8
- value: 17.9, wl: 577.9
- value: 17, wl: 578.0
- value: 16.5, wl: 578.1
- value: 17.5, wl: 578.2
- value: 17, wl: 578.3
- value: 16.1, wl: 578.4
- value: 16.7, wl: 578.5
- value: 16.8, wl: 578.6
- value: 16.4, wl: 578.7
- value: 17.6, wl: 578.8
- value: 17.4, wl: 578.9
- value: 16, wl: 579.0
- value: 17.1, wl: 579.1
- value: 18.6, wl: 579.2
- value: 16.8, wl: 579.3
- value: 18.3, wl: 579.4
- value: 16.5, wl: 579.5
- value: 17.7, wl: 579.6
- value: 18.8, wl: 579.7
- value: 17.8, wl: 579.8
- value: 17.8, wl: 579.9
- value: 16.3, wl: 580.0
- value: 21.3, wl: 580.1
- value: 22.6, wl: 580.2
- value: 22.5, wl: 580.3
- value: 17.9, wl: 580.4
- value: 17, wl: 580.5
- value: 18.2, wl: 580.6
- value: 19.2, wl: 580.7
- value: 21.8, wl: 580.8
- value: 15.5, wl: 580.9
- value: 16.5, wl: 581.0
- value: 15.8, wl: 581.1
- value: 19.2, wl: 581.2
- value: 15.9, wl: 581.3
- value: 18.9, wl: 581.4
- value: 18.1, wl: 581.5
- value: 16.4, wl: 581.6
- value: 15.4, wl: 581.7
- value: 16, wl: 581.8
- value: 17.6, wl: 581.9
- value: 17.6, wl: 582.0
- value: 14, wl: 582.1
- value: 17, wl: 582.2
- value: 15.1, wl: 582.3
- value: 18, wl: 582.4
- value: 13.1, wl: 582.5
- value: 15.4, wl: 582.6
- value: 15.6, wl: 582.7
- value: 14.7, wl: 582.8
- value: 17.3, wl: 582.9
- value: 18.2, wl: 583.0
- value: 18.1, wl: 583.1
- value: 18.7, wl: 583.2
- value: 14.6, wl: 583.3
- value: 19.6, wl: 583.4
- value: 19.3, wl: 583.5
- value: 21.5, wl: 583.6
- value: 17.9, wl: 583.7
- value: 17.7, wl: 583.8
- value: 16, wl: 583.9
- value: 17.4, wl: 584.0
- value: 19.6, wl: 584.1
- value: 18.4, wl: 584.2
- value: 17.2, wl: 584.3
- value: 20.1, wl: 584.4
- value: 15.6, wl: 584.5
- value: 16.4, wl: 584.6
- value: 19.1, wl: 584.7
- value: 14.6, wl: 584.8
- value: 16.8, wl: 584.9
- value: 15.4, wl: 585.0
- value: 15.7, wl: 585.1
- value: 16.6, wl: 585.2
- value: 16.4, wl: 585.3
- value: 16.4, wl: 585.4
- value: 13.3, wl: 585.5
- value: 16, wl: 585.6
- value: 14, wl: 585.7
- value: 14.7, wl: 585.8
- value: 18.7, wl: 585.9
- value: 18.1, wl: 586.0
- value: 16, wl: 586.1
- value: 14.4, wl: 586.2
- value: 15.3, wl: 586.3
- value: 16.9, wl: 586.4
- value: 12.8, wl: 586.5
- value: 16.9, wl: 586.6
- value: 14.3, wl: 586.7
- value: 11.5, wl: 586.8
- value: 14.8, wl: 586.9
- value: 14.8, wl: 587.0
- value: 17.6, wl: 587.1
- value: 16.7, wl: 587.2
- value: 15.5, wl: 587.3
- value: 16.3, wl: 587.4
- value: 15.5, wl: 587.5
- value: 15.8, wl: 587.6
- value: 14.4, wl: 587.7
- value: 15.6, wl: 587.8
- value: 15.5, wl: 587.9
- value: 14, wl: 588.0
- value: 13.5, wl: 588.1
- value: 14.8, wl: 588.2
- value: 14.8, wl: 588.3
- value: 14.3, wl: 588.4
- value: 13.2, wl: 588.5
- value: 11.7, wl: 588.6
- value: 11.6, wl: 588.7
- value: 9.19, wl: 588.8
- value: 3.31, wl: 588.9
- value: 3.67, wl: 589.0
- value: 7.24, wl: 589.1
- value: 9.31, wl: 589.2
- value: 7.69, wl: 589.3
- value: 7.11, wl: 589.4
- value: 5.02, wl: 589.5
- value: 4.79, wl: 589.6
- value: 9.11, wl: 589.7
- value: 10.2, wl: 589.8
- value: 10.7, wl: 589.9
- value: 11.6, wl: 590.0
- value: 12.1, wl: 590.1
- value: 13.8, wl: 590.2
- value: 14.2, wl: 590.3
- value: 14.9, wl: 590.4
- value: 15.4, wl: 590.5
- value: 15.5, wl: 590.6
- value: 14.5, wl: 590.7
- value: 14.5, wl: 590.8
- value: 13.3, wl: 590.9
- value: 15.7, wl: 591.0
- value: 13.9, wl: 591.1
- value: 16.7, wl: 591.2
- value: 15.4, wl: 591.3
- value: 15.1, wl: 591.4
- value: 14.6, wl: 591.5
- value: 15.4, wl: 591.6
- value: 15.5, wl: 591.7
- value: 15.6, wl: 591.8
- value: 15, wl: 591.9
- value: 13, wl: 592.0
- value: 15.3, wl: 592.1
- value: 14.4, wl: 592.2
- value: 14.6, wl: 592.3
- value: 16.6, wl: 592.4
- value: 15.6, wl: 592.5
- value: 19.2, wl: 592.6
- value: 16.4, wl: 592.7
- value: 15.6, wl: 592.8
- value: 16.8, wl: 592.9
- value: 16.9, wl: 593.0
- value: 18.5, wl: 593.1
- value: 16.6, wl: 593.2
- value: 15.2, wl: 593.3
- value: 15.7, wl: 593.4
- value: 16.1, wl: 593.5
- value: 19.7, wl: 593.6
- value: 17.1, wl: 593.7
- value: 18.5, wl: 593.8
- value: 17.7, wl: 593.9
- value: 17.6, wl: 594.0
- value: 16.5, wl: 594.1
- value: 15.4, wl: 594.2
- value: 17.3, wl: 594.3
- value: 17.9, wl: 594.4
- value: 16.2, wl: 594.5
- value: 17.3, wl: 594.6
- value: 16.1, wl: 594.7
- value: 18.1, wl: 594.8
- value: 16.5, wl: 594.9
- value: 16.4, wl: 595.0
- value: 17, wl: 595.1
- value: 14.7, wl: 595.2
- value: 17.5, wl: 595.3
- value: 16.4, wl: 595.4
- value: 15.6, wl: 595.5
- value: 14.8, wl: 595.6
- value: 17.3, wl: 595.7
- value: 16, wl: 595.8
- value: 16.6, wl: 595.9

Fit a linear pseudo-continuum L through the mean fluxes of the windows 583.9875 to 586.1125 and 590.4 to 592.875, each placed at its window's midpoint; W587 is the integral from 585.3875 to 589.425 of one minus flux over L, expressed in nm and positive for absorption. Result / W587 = 0.65 nm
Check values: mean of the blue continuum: 16.7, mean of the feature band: 13.6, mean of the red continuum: 15.3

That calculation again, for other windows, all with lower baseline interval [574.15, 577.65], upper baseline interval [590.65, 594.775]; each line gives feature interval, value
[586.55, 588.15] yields 0.12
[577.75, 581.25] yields -0.20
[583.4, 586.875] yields 0.00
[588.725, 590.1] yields 0.71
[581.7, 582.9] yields 0.06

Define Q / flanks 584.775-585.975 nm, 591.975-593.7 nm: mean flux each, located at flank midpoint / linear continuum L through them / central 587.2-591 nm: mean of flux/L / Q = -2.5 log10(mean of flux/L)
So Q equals 0.31 mag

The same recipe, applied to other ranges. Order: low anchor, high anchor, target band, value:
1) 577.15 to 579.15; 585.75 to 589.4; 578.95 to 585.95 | -0.13 mag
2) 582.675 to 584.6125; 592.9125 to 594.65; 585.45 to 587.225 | 0.15 mag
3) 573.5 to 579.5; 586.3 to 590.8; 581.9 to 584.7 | -0.18 mag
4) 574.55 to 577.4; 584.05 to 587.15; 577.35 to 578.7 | 0.01 mag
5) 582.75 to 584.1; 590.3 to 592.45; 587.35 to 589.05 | 0.26 mag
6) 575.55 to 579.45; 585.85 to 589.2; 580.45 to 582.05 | -0.10 mag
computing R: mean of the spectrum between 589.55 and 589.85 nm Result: 8.03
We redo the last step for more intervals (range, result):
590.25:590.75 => 14.9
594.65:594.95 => 16.9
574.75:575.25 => 17.8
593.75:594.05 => 17.9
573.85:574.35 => 17.4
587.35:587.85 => 15.5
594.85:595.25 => 16.2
